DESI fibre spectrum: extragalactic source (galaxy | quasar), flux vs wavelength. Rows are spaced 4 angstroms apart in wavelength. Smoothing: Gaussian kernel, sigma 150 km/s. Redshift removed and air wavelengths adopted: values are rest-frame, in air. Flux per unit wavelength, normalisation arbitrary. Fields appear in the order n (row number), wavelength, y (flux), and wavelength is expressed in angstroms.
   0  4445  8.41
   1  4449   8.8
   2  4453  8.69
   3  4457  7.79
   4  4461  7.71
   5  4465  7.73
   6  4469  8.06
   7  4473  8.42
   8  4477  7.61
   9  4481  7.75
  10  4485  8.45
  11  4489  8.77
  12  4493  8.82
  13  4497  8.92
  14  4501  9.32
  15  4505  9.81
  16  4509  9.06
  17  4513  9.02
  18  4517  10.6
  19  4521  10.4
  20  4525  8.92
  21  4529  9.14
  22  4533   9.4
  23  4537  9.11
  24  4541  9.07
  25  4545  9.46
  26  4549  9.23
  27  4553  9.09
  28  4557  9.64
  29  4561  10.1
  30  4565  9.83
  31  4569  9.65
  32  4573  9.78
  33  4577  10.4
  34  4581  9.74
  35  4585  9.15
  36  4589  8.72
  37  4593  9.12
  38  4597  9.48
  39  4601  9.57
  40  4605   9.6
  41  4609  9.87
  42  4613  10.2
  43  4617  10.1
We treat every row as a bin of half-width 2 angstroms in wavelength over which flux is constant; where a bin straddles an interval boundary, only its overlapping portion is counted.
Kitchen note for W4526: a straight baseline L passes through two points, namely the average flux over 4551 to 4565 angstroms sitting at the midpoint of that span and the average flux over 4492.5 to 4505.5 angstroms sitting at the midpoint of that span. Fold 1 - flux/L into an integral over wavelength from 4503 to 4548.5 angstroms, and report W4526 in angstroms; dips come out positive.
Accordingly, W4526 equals -0.2 angstroms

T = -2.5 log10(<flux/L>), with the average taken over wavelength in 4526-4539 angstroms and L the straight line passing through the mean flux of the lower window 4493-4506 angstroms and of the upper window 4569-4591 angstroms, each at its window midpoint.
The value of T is 0.02 mag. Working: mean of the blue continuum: 9.23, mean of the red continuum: 9.57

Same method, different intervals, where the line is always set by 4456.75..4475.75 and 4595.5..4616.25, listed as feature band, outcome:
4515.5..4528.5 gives -0.14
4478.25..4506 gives -0.06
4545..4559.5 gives -0.04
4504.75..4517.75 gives -0.12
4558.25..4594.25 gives -0.03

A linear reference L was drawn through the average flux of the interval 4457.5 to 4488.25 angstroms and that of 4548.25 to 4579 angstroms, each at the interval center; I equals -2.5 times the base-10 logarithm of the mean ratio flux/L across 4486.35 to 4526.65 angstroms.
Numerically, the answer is -0.09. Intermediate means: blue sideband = 7.99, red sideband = 9.73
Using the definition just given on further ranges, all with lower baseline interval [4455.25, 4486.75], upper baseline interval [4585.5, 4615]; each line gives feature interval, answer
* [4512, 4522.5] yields -0.186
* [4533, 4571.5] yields -0.065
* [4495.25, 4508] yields -0.127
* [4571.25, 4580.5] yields -0.095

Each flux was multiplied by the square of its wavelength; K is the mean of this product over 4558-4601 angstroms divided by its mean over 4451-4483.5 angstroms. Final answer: 1.26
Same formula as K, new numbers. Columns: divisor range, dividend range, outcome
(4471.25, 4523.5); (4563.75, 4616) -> 1.11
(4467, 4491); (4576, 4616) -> 1.23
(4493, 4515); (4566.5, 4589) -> 1.09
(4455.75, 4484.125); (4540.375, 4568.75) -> 1.25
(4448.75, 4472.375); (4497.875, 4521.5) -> 1.21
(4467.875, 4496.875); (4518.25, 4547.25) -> 1.15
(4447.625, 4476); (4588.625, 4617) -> 1.26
